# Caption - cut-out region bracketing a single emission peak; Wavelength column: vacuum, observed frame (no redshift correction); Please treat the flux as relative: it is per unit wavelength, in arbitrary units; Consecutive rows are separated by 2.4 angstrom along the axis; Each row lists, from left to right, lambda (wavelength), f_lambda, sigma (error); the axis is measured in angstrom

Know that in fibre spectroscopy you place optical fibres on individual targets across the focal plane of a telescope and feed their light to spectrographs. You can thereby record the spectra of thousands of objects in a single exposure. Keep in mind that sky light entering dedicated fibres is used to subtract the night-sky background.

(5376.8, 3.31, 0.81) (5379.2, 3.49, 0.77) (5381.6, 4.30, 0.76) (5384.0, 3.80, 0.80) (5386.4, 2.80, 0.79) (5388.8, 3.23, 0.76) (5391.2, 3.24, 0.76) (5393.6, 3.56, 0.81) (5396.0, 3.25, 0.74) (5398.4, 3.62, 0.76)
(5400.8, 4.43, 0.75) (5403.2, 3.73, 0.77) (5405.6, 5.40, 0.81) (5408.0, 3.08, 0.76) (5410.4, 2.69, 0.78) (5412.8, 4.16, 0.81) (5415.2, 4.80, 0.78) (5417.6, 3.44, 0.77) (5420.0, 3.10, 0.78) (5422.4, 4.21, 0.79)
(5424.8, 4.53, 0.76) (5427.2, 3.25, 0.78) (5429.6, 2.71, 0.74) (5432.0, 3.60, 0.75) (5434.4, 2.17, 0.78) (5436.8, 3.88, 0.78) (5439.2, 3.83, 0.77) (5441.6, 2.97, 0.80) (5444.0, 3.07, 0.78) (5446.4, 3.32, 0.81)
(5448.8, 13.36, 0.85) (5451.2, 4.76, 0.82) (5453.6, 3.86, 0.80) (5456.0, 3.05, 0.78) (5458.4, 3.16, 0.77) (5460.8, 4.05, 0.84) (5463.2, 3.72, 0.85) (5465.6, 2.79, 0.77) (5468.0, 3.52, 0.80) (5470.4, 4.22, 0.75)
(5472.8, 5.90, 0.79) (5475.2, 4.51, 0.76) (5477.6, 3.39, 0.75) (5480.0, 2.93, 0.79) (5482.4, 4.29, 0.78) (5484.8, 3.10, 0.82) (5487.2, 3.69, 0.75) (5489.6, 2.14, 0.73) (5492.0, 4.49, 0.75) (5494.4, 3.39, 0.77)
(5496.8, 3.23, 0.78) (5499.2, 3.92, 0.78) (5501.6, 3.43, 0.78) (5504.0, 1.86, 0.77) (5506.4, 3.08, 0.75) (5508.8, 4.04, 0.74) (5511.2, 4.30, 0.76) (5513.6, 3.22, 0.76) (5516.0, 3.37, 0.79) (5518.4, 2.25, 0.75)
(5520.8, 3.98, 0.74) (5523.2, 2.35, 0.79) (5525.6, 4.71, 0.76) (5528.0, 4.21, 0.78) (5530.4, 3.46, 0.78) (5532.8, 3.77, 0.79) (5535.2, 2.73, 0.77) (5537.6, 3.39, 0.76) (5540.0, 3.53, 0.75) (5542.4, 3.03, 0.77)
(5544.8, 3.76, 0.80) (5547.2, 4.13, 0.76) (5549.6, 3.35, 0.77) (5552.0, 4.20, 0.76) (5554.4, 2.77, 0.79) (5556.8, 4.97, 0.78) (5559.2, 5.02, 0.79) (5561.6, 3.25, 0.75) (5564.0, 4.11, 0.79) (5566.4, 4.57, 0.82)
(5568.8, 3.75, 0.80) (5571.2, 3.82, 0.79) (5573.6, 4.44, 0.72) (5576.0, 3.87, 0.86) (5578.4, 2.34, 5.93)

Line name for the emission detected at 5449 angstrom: H-beta 4861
